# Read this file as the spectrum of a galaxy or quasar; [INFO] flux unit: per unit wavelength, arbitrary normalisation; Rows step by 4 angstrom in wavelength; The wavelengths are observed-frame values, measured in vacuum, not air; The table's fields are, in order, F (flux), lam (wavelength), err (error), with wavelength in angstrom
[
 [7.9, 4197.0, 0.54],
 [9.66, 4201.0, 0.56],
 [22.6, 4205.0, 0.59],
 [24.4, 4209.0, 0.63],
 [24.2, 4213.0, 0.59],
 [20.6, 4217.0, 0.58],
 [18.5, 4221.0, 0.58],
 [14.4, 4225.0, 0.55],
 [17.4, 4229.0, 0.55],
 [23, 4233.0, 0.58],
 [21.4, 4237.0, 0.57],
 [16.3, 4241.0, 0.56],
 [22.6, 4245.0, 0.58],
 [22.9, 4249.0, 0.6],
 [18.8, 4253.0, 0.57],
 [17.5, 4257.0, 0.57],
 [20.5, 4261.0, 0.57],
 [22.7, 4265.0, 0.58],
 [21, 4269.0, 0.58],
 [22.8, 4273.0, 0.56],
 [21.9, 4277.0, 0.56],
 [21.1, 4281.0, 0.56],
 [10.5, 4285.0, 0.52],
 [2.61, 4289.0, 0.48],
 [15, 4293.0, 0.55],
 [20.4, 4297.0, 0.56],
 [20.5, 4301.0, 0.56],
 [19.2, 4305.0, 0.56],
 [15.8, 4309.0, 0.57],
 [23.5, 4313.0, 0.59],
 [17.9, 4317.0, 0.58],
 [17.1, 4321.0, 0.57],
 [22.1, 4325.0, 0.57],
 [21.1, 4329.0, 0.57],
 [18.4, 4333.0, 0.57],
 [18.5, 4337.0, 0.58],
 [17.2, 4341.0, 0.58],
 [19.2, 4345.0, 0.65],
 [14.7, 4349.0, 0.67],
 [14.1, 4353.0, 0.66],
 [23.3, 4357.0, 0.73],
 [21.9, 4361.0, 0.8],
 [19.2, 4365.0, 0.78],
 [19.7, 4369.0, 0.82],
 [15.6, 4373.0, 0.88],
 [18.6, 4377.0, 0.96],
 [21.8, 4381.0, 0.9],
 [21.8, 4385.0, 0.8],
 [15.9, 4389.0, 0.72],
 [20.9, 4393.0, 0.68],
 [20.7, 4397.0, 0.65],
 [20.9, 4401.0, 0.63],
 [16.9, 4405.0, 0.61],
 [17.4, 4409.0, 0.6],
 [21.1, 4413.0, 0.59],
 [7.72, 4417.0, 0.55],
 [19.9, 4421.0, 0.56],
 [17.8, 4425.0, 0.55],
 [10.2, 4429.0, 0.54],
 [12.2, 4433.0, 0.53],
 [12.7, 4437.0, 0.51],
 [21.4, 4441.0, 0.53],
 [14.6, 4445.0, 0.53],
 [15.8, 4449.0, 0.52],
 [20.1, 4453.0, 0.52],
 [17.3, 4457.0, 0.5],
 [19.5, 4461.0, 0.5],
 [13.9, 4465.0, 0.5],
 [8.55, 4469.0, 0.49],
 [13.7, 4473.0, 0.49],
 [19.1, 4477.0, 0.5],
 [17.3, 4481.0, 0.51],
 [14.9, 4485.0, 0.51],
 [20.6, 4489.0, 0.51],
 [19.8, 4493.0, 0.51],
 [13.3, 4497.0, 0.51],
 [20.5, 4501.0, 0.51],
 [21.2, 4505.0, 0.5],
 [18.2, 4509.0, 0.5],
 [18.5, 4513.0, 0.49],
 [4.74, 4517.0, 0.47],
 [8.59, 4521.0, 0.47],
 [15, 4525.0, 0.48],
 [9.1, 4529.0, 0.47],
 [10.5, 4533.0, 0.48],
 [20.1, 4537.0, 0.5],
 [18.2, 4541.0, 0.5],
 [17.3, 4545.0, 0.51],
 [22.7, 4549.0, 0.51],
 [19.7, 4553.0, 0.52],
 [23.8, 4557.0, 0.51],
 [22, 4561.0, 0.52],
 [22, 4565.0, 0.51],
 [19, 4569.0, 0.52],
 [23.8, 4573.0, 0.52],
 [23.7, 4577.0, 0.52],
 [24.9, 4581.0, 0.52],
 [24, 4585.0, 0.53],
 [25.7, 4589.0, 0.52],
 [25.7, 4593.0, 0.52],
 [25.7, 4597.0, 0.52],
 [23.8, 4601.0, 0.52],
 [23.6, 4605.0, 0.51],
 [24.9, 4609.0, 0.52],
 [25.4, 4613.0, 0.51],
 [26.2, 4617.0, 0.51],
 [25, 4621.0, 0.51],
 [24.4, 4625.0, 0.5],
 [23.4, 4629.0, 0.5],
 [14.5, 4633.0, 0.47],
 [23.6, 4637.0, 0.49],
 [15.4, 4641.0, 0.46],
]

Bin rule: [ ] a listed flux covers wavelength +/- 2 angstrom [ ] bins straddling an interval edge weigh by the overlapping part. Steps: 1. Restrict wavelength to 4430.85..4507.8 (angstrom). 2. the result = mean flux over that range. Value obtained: 16.7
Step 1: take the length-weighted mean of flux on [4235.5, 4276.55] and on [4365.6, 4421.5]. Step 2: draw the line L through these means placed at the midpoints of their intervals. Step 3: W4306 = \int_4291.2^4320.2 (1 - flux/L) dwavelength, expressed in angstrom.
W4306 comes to 1.5 angstrom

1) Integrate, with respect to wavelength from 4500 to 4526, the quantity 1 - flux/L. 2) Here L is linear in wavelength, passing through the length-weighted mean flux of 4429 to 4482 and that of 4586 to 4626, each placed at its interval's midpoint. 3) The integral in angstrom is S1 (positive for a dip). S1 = 5.5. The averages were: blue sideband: 15.6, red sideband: 25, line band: 15.1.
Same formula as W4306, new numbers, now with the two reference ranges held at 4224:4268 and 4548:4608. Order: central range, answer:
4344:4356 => 2.66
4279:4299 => 6.33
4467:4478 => 4.44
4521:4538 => 7.56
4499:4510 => 1.21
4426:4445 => 6.54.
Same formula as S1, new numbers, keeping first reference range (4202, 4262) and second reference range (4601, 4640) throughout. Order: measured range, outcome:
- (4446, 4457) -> 2.20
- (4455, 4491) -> 9.76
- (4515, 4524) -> 5.96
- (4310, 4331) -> 0.75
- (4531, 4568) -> 5.10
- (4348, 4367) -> 2.08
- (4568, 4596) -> -1.36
